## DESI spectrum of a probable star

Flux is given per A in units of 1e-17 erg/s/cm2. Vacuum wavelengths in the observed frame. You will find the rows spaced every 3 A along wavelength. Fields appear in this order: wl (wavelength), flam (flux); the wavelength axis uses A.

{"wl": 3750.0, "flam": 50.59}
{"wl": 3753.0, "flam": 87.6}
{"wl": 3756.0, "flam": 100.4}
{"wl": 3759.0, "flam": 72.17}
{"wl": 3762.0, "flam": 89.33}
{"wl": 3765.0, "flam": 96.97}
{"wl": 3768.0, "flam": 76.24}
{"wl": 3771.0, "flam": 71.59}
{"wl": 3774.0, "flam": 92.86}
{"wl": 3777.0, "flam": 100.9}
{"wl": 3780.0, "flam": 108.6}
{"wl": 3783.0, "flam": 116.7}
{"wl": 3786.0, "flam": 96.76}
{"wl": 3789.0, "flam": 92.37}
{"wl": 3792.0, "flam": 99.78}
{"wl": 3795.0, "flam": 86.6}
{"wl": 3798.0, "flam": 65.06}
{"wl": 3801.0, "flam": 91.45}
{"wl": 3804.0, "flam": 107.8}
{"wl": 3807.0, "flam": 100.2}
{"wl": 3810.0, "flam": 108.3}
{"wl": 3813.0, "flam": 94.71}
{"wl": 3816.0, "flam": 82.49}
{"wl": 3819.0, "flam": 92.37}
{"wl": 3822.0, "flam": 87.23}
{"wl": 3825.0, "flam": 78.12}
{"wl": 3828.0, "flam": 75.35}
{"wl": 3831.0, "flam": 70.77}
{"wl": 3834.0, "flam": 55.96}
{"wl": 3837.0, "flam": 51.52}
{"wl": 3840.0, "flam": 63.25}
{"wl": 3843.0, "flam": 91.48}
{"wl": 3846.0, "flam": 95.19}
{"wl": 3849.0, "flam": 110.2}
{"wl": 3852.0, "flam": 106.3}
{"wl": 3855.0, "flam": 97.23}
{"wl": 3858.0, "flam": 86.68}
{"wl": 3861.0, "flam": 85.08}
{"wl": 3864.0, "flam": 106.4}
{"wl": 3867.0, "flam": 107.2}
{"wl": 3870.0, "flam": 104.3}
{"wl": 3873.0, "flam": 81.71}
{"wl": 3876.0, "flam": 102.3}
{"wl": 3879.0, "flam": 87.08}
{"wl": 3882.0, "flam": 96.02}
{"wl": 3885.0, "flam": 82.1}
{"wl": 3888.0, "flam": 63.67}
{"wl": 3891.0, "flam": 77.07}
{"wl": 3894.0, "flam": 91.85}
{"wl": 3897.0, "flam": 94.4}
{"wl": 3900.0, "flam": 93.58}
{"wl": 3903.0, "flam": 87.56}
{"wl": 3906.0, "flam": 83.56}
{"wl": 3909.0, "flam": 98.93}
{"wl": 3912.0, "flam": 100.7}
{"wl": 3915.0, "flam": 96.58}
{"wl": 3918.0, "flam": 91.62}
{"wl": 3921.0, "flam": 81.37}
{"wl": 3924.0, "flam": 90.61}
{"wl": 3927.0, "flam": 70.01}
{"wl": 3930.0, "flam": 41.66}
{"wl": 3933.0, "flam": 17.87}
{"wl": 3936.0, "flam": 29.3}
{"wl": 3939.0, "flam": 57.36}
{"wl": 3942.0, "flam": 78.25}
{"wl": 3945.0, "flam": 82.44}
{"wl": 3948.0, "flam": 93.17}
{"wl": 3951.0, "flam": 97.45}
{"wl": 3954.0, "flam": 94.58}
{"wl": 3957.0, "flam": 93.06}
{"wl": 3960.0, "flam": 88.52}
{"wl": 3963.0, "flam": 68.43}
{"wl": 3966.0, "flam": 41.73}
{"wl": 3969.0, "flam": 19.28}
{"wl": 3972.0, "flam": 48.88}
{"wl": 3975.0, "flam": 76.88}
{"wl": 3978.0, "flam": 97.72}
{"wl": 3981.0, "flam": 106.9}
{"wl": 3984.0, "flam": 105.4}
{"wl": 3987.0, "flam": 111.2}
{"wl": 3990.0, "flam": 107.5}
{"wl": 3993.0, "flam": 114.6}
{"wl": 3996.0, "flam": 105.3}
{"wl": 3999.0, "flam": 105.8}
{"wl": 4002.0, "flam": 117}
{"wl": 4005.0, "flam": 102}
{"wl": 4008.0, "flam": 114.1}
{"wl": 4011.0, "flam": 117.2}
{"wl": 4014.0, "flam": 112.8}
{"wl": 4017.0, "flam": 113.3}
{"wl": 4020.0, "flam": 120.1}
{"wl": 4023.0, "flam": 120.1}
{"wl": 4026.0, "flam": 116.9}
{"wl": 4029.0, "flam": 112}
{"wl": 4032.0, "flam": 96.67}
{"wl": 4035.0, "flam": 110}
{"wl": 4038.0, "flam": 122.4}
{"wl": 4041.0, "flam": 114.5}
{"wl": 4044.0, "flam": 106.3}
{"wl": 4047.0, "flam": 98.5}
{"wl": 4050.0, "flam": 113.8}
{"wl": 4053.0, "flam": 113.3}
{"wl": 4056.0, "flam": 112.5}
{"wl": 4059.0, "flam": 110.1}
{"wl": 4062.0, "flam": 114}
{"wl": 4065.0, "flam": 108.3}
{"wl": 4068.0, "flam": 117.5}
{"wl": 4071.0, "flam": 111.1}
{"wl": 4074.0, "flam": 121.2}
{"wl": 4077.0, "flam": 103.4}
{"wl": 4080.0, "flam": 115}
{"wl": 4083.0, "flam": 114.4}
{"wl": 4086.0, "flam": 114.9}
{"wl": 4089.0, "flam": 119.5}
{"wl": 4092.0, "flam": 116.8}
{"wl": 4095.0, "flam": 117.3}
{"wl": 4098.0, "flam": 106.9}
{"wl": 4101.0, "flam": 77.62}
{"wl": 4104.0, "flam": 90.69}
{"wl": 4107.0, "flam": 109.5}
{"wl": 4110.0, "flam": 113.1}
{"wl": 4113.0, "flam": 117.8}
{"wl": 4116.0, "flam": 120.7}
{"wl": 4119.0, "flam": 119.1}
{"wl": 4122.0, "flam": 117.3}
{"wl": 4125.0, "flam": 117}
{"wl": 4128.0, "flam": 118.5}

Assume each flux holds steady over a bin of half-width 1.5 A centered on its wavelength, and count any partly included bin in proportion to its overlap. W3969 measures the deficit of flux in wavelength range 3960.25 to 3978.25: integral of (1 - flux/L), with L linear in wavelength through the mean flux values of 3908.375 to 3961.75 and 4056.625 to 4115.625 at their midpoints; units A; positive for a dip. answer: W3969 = 5.7 A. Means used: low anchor 77.6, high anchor 111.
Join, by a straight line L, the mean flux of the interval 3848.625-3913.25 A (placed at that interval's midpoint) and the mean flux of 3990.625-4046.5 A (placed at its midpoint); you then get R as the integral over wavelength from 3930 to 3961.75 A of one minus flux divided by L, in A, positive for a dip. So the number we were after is 9.47 A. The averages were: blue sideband 92.6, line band 71.7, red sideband 112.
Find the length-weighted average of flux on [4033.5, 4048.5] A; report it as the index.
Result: 110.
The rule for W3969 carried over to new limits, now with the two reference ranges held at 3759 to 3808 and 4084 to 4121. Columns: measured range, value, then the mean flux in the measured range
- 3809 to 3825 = 0.6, 91.1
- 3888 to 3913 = 2.5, 89.1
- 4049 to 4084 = -1.4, 113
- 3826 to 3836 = 3.0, 67.1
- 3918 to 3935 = 6.5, 62.2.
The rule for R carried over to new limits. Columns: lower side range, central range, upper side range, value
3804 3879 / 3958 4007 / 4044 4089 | 7.1 A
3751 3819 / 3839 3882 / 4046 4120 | 0.9 A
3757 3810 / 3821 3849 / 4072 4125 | 5.8 A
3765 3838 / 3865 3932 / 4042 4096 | 6.7 A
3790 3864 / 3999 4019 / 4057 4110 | -1.7 A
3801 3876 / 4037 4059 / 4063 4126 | -0.7 A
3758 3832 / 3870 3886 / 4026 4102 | 0.9 A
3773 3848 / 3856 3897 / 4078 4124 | 1.4 A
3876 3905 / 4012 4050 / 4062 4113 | -3.2 A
